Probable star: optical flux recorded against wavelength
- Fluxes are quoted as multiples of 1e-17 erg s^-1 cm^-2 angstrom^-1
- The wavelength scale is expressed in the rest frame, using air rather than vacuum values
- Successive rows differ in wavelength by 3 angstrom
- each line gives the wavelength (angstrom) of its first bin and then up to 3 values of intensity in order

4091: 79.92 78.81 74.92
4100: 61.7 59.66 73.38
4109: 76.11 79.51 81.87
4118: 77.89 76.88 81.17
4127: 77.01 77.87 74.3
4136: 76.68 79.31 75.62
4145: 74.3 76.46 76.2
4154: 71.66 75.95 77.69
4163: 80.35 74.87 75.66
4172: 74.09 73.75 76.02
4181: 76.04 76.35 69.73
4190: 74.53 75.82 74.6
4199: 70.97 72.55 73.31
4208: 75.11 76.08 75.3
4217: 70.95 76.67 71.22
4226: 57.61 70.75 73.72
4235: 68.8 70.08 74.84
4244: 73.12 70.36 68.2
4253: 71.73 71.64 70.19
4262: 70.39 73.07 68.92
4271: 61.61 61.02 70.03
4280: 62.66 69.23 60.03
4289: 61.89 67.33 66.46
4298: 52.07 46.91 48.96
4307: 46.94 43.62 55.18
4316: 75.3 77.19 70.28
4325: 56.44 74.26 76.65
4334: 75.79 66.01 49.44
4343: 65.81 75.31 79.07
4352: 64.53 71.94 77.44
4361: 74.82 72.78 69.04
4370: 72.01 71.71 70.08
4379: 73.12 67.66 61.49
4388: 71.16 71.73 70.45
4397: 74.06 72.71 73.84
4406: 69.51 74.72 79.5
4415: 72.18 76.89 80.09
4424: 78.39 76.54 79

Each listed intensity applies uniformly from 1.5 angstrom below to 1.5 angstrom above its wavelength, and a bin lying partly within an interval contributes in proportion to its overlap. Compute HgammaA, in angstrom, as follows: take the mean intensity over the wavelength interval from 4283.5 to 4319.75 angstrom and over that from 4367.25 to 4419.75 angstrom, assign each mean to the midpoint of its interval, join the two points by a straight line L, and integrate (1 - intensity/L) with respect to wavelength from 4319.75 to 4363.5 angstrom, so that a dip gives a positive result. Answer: -3.9 angstrom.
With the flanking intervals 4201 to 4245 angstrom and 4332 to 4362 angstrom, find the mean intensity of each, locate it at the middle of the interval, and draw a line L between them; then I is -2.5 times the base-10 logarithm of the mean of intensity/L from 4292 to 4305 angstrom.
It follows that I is 0.27 mag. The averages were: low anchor 72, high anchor 70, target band 55.4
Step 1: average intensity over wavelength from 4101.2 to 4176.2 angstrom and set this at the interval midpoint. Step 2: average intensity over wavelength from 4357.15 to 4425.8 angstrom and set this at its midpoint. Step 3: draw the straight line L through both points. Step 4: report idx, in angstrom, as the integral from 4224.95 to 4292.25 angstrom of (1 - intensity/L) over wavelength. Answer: 5.6 angstrom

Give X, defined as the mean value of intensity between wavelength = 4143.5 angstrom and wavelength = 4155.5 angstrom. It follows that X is 74.7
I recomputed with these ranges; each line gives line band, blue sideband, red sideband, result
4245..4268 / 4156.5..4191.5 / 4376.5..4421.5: 0.053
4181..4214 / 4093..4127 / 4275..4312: -0.113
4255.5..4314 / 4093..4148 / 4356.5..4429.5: 0.205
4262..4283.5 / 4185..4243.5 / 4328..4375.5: 0.077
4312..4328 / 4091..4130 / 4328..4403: 0.056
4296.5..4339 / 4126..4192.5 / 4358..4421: 0.188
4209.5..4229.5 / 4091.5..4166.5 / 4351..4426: 0.050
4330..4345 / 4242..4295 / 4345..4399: 0.057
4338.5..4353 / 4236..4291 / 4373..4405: 0.047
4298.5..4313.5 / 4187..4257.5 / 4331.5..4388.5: 0.420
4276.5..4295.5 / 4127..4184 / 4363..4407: 0.125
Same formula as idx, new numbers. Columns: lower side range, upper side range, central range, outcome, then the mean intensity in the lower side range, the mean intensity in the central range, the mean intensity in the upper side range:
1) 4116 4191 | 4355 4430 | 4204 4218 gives 0.2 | 76.1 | 74.3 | 73.1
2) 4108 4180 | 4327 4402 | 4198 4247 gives 1.8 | 76.7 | 71.9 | 70.8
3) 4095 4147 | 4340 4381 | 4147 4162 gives -0.2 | 75.2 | 75.7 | 71.2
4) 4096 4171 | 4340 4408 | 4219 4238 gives 1.0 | 75.5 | 69.6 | 70.9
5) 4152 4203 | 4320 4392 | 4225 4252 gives 1.2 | 74.8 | 70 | 70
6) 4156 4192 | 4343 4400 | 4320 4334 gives 0.4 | 75.4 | 70.4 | 71.5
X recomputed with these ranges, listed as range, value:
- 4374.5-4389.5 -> 68.7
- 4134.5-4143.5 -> 77.2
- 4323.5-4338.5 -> 69.8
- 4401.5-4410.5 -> 72.7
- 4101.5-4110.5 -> 69.7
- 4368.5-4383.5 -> 70.9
